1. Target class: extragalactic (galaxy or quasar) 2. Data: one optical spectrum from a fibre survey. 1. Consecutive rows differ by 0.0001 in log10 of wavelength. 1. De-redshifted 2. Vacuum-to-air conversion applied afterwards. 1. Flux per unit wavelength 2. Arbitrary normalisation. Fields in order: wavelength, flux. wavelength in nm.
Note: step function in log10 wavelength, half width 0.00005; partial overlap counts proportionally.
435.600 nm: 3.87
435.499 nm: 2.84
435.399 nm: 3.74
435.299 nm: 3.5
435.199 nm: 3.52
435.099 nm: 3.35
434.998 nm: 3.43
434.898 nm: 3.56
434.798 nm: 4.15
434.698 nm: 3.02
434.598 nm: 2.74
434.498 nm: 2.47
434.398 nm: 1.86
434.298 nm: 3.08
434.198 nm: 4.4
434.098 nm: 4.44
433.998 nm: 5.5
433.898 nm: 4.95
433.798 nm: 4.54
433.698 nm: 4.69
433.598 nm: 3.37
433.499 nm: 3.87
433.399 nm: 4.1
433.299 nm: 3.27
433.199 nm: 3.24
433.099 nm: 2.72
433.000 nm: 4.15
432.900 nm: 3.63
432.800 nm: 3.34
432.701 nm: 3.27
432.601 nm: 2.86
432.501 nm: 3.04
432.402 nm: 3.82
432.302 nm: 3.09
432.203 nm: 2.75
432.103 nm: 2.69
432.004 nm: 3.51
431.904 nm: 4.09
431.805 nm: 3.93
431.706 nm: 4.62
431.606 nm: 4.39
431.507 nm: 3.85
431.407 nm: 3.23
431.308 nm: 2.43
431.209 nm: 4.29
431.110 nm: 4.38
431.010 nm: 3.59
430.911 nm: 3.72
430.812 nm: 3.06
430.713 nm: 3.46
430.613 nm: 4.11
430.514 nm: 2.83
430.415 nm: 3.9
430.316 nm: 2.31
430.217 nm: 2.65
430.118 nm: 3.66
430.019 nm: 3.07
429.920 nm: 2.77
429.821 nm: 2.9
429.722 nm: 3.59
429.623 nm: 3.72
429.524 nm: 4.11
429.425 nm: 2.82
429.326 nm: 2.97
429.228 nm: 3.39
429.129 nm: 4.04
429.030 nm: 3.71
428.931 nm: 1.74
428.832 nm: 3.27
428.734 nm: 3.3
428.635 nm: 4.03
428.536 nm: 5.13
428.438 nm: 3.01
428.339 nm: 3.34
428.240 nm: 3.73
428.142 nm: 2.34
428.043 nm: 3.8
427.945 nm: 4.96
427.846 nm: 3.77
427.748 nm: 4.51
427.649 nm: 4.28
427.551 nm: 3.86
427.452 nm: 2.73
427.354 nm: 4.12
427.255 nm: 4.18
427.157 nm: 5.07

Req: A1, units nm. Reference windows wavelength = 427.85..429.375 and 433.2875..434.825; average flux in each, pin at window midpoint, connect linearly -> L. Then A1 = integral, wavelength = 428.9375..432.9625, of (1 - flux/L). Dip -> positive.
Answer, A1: 0.24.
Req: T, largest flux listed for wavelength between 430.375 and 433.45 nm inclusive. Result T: 4.62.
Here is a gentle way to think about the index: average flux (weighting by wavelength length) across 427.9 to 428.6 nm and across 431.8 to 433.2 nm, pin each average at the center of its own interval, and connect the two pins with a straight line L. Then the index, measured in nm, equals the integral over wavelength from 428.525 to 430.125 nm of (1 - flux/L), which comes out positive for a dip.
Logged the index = 0.12 nm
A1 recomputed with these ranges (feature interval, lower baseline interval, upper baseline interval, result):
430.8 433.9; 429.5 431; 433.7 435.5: -0.13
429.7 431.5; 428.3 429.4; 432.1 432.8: -0.03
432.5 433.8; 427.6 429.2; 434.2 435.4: -0.09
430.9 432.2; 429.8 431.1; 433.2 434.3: -0.05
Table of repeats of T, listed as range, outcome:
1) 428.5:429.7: 5.13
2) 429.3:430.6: 4.11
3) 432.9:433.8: 4.69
